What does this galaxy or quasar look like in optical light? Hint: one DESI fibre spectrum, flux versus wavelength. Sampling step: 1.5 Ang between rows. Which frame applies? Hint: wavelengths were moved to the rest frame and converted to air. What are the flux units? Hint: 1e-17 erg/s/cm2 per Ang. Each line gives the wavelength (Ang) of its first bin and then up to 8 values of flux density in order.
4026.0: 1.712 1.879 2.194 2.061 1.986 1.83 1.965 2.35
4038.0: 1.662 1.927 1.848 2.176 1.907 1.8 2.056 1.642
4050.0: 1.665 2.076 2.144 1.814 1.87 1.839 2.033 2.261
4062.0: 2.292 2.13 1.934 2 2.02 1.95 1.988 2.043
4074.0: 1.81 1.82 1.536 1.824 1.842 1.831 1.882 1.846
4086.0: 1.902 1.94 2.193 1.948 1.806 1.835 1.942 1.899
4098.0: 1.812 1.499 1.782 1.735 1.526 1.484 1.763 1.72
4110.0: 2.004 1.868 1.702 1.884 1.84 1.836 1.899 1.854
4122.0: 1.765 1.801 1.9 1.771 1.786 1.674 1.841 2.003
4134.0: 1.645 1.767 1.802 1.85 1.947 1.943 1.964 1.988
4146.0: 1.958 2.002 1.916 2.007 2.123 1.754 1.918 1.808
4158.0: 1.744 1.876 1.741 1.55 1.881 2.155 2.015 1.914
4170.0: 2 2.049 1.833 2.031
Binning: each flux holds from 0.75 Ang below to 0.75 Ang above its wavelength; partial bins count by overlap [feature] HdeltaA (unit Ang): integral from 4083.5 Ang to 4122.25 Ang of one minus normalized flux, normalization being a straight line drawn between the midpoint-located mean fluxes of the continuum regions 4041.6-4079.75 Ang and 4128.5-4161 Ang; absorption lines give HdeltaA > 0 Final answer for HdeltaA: 1.8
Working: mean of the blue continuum 1.94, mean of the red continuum 1.88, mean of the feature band 1.82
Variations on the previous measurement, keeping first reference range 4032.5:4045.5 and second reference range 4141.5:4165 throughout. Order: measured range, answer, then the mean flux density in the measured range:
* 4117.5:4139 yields 1.0 Ang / 1.81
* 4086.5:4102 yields 0.4 Ang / 1.86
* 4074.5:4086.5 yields 0.7 Ang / 1.81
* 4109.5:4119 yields 0.3 Ang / 1.86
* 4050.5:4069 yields -0.9 Ang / 2.03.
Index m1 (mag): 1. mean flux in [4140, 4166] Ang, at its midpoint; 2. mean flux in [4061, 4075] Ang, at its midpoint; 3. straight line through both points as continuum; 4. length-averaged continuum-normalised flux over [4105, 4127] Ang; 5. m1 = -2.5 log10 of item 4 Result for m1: 0.08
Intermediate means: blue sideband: 2.02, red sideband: 1.9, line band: 1.81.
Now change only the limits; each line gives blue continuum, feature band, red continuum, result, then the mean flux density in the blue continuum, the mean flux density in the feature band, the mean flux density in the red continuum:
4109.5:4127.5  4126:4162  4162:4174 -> 0.01 mag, 1.84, 1.87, 1.93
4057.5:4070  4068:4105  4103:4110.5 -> 0.01 mag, 2.07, 1.84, 1.69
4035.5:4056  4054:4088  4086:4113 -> -0.03 mag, 1.93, 1.93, 1.81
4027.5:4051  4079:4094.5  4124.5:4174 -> 0.01 mag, 1.94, 1.9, 1.88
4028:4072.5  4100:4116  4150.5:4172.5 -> 0.11 mag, 1.98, 1.75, 1.9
